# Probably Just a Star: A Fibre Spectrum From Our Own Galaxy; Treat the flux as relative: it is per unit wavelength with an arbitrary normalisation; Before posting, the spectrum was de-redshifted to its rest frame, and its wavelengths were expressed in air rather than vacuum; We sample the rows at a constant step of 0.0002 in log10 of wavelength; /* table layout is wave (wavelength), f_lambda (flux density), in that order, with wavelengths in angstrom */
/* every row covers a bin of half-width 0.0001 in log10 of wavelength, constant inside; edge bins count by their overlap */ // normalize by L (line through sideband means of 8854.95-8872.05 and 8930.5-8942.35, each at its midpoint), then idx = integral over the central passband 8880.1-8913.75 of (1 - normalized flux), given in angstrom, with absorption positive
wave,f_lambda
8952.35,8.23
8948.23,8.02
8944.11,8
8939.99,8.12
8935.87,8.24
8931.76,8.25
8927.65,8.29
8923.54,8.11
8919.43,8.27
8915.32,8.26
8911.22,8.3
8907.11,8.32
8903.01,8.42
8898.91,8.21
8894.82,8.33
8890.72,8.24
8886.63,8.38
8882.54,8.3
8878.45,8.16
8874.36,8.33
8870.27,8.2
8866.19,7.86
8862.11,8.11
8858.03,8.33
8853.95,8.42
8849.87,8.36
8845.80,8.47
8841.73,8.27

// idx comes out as -0.6 angstrom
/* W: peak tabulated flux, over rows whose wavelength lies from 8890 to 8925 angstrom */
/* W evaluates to 8.42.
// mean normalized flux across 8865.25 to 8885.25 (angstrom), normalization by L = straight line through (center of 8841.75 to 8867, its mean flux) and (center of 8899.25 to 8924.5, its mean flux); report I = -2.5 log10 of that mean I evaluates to 0.011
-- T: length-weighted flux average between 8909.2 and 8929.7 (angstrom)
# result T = 8.25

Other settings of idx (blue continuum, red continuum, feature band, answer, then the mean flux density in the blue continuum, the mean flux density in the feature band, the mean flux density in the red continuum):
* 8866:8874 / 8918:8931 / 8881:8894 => -0.23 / 8.13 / 8.31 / 8.22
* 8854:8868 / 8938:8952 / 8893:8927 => -0.74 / 8.15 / 8.28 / 8.07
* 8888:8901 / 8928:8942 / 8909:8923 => -0.03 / 8.27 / 8.25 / 8.22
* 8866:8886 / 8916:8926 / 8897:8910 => -0.18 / 8.21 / 8.31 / 8.2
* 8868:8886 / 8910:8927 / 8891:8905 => -0.11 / 8.25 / 8.31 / 8.24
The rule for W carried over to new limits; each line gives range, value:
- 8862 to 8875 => 8.33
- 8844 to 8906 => 8.47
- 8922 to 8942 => 8.29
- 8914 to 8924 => 8.27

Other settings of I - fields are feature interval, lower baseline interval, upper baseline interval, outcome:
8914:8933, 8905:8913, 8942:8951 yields 0.00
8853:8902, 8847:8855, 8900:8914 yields 0.02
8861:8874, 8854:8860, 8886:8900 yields 0.03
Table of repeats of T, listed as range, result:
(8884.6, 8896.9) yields 8.32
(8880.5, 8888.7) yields 8.34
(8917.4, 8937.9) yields 8.23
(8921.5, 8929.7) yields 8.2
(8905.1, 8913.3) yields 8.31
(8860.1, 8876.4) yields 8.13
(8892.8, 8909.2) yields 8.32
